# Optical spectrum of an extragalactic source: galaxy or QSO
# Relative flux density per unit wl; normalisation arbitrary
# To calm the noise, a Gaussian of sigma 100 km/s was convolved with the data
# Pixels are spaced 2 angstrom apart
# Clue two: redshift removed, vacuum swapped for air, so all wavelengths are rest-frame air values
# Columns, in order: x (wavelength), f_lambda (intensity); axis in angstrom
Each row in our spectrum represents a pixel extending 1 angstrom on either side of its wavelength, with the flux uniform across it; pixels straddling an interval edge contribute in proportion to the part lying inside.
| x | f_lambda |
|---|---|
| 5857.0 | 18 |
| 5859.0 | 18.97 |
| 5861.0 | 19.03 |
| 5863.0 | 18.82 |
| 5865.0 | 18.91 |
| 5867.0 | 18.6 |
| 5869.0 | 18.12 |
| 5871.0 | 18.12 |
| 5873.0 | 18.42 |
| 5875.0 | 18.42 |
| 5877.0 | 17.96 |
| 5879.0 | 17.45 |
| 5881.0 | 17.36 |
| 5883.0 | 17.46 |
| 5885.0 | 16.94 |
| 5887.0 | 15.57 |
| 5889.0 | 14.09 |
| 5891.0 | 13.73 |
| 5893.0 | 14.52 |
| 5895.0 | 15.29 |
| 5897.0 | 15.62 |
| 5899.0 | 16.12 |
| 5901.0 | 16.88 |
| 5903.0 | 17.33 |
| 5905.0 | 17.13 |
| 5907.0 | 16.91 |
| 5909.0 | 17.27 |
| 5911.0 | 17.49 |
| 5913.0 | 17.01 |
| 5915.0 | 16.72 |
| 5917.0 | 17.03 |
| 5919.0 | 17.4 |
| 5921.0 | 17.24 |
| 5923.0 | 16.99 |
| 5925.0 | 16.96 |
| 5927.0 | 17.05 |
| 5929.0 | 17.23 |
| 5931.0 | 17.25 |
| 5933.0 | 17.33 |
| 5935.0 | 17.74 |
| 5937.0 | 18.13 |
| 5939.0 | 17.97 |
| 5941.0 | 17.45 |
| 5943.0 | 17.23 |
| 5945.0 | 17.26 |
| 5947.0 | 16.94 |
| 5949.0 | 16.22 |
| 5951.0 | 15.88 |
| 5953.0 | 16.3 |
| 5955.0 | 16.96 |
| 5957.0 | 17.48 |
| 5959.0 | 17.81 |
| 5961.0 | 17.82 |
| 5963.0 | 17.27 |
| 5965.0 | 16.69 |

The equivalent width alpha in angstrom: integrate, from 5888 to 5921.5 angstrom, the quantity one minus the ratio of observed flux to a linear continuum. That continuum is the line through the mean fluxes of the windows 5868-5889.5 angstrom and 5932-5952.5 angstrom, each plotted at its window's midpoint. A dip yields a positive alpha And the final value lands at 1.8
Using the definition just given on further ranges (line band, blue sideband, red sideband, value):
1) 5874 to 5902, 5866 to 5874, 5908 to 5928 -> 2.55 angstrom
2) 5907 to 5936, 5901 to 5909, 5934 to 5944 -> 0.36 angstrom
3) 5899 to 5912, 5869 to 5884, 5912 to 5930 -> 0.20 angstrom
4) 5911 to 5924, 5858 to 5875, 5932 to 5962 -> 0.47 angstrom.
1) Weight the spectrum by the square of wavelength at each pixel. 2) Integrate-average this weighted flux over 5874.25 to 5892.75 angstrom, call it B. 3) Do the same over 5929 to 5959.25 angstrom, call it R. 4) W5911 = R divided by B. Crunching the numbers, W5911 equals 1.1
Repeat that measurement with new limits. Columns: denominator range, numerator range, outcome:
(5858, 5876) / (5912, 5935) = 0.94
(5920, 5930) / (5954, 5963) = 1.03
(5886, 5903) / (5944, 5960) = 1.12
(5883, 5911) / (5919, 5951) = 1.09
